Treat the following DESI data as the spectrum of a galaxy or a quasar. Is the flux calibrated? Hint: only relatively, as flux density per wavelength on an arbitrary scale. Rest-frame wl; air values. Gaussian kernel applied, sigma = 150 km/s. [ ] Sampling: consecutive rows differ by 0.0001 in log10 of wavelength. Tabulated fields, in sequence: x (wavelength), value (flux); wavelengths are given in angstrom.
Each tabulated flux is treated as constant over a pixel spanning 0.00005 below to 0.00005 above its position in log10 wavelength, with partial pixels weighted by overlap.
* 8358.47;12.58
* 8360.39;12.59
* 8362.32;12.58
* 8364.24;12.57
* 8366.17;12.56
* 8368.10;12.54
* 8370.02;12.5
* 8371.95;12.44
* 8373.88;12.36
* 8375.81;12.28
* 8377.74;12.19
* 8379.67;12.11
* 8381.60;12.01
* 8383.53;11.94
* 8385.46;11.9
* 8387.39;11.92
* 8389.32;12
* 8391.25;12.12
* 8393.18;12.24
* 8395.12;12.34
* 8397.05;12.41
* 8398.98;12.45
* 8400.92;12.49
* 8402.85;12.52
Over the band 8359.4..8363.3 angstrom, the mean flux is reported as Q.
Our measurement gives 12.6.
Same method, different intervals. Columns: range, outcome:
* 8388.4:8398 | 12.2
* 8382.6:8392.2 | 12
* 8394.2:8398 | 12.4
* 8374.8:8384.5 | 12.1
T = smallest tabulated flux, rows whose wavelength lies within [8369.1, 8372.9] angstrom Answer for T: 12.44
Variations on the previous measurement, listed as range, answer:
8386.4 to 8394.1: 11.92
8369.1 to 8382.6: 12.01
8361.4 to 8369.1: 12.54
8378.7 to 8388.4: 11.9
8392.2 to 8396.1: 12.24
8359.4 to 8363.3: 12.58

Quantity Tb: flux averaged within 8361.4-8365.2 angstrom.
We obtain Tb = 12.6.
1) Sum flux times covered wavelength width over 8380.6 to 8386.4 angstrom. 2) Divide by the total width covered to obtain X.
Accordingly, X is 12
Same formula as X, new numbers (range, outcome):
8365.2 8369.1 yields 12.5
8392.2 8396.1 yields 12.3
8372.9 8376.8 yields 12.3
